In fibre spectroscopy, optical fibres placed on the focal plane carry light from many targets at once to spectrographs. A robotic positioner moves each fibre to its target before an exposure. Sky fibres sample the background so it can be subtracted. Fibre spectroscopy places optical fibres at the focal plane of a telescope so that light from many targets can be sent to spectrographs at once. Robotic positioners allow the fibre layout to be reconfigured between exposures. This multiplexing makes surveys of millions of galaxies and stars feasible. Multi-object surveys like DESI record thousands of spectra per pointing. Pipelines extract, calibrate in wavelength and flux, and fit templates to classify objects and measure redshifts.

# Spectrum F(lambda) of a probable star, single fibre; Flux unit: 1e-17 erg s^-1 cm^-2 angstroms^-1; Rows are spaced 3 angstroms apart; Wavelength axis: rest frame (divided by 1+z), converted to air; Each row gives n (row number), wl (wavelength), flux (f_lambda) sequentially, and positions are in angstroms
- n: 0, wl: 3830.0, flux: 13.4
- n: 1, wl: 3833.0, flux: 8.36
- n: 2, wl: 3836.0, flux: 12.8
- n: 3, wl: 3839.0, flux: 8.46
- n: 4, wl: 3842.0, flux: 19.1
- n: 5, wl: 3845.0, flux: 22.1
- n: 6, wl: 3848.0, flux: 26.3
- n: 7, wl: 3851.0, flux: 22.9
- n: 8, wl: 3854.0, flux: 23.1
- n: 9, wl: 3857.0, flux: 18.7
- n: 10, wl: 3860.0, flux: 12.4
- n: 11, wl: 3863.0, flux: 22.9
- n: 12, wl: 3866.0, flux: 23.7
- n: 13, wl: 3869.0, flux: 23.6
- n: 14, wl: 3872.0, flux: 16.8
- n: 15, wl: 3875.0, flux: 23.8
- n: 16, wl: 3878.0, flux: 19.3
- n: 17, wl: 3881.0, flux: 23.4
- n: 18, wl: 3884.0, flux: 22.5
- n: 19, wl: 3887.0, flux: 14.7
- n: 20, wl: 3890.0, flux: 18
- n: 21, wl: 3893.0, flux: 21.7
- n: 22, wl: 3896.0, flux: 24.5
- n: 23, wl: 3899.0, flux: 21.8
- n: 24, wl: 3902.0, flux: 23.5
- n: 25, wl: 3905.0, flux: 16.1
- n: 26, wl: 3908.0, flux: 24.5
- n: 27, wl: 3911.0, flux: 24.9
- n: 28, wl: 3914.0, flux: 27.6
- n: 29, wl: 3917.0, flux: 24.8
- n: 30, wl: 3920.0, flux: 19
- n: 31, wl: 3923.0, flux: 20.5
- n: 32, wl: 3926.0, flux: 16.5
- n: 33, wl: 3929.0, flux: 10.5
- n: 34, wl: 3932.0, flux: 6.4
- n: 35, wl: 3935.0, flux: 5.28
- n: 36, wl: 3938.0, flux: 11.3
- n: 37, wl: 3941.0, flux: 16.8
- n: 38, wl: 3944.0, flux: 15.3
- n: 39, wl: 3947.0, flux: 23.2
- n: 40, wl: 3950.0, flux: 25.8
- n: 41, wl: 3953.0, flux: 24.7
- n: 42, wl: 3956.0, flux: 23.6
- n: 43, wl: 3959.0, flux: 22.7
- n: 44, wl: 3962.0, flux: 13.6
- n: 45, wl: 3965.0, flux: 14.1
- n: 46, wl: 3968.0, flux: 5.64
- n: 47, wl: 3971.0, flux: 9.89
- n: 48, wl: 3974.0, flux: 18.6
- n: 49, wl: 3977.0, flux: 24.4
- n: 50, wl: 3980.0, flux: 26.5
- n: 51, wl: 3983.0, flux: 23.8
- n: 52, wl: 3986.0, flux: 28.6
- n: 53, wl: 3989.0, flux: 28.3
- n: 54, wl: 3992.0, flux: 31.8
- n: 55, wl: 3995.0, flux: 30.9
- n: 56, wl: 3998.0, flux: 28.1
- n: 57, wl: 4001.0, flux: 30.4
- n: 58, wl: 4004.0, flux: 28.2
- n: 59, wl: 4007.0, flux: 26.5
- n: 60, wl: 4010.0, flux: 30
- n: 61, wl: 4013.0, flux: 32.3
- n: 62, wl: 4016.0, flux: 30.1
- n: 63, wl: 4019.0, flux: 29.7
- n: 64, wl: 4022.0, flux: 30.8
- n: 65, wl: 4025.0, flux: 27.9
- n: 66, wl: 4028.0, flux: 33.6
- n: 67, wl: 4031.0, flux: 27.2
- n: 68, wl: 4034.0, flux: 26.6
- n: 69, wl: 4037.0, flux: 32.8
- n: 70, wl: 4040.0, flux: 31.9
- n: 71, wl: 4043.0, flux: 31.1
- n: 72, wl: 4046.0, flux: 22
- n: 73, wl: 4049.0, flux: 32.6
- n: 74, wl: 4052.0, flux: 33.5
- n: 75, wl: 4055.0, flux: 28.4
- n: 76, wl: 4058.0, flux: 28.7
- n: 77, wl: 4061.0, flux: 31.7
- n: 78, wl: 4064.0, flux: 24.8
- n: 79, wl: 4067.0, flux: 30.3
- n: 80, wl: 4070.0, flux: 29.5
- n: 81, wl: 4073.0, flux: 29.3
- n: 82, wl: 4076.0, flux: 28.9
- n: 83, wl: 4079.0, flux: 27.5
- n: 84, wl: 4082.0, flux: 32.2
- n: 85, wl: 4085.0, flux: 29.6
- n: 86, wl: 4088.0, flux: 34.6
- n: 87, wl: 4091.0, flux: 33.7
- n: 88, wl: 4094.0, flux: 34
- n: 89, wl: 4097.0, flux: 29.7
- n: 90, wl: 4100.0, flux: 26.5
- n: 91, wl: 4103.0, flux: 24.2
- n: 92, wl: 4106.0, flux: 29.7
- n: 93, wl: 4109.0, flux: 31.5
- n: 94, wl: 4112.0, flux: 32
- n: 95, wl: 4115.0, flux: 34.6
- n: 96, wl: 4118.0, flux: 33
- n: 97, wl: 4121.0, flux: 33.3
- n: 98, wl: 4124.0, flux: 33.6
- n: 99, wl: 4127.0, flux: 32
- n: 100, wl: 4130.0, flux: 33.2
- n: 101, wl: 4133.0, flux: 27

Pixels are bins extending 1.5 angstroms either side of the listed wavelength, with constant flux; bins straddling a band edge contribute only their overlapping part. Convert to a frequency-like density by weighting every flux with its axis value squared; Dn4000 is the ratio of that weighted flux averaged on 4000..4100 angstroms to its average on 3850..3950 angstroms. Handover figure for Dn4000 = 1.66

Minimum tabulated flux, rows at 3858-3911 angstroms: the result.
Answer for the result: 12.4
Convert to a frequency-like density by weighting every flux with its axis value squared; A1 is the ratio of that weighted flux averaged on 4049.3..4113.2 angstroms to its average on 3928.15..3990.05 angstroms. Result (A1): 1.77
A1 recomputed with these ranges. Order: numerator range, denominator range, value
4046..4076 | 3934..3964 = 1.69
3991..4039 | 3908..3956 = 1.68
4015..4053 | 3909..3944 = 1.89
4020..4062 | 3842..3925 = 1.50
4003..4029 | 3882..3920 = 1.44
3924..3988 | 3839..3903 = 0.88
